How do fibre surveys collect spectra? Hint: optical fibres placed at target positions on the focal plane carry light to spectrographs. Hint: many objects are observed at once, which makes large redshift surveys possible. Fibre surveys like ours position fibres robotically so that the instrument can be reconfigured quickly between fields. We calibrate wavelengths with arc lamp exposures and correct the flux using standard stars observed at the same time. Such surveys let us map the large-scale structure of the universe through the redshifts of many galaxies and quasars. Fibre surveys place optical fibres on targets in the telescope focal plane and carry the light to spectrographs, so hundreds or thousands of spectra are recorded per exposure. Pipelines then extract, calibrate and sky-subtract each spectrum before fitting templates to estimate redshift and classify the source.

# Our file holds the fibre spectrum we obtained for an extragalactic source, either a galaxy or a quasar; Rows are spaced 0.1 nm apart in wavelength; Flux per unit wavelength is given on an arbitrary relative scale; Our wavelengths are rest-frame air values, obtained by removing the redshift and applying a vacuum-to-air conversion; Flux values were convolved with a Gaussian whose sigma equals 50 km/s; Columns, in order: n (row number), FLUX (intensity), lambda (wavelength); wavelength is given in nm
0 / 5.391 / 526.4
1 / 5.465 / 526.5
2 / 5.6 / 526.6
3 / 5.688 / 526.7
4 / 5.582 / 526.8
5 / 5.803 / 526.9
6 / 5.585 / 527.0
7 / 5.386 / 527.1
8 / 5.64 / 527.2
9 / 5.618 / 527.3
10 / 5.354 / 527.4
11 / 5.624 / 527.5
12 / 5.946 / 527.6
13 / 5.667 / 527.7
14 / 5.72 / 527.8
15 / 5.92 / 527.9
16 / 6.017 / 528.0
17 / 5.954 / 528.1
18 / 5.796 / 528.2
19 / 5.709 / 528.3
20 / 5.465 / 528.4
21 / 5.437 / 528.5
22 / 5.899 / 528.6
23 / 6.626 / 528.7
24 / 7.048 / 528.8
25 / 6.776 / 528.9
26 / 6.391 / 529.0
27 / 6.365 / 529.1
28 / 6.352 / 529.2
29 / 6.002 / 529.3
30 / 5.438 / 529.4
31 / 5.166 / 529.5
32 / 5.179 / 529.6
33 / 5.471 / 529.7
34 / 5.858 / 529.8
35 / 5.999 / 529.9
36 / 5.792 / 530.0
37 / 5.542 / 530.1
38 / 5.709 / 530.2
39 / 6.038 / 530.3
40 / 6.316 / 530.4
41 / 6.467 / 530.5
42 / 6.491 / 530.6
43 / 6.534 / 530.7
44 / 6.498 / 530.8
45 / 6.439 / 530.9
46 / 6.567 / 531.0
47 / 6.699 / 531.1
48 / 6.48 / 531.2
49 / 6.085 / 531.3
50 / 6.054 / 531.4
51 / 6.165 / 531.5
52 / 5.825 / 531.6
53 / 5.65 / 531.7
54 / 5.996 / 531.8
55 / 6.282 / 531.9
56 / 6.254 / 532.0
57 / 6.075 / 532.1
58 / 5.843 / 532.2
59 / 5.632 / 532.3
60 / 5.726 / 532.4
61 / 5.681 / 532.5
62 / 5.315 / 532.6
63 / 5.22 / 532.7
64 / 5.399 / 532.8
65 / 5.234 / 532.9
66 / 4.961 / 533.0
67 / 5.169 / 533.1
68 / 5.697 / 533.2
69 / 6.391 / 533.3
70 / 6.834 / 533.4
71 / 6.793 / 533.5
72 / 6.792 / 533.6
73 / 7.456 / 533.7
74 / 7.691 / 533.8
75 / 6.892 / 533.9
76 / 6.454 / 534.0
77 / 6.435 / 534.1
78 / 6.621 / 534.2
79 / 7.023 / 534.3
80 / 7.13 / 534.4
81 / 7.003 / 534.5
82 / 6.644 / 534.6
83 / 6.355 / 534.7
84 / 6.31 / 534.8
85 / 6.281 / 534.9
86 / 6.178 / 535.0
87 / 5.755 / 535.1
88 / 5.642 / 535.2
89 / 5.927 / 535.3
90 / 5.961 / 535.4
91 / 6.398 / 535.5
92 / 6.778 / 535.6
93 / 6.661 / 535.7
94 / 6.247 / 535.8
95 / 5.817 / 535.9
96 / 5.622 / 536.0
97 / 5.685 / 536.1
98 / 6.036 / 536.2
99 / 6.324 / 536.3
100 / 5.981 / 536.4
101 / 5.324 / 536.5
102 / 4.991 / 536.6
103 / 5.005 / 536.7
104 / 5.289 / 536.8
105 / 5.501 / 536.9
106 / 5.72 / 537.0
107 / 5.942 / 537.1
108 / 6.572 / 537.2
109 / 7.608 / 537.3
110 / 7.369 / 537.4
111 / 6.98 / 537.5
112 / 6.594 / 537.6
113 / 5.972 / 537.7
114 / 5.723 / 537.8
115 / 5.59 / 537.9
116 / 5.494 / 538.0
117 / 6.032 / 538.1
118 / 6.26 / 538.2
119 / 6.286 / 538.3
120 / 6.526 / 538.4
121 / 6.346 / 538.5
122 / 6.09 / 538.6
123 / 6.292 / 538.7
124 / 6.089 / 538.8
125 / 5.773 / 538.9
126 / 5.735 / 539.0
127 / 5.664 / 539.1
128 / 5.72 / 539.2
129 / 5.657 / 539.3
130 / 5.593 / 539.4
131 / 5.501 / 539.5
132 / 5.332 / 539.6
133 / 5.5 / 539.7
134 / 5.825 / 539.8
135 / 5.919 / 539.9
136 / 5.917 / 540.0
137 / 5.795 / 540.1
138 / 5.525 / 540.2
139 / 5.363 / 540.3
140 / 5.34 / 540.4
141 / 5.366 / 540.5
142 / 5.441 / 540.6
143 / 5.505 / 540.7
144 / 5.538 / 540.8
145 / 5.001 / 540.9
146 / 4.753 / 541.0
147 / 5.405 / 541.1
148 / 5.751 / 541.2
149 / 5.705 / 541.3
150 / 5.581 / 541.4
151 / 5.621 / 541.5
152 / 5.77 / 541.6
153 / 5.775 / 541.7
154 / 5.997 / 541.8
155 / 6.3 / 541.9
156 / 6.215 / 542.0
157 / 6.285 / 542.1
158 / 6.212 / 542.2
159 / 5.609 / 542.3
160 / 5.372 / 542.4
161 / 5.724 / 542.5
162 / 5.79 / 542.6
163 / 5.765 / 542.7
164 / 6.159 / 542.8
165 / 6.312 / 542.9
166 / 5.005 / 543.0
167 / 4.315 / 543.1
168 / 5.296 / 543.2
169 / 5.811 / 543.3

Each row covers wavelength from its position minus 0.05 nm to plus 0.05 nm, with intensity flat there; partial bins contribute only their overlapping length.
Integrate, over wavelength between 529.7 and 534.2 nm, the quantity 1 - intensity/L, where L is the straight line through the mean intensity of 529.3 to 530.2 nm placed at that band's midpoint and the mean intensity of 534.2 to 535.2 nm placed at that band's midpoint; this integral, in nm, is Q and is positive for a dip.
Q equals -0.11 nm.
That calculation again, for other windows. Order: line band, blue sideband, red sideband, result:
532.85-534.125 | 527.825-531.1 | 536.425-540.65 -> -0.09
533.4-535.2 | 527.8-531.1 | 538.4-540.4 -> -0.23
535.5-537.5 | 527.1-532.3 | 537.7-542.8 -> -0.07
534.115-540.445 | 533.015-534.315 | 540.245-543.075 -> 0.13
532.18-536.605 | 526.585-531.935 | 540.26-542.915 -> -0.23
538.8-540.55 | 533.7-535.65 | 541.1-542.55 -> 0.12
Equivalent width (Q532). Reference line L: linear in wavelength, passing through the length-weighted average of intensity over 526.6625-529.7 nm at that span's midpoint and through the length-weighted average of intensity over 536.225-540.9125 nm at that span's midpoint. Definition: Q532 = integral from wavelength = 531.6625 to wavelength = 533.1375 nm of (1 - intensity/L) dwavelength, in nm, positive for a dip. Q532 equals 0.05 nm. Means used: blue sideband 5.83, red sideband 5.86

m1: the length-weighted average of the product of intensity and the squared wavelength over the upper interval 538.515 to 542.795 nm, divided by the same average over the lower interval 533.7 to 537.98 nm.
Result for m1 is 0.9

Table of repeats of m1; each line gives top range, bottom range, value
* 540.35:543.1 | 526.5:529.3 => 1.01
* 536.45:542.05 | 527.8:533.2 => 1.01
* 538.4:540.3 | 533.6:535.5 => 0.90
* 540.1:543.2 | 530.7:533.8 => 0.96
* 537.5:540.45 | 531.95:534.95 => 0.96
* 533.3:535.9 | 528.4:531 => 1.10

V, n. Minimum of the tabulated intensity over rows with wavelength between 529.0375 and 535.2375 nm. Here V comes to 4.961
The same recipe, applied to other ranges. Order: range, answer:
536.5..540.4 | 4.991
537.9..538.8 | 5.494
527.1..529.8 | 5.166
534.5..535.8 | 5.642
